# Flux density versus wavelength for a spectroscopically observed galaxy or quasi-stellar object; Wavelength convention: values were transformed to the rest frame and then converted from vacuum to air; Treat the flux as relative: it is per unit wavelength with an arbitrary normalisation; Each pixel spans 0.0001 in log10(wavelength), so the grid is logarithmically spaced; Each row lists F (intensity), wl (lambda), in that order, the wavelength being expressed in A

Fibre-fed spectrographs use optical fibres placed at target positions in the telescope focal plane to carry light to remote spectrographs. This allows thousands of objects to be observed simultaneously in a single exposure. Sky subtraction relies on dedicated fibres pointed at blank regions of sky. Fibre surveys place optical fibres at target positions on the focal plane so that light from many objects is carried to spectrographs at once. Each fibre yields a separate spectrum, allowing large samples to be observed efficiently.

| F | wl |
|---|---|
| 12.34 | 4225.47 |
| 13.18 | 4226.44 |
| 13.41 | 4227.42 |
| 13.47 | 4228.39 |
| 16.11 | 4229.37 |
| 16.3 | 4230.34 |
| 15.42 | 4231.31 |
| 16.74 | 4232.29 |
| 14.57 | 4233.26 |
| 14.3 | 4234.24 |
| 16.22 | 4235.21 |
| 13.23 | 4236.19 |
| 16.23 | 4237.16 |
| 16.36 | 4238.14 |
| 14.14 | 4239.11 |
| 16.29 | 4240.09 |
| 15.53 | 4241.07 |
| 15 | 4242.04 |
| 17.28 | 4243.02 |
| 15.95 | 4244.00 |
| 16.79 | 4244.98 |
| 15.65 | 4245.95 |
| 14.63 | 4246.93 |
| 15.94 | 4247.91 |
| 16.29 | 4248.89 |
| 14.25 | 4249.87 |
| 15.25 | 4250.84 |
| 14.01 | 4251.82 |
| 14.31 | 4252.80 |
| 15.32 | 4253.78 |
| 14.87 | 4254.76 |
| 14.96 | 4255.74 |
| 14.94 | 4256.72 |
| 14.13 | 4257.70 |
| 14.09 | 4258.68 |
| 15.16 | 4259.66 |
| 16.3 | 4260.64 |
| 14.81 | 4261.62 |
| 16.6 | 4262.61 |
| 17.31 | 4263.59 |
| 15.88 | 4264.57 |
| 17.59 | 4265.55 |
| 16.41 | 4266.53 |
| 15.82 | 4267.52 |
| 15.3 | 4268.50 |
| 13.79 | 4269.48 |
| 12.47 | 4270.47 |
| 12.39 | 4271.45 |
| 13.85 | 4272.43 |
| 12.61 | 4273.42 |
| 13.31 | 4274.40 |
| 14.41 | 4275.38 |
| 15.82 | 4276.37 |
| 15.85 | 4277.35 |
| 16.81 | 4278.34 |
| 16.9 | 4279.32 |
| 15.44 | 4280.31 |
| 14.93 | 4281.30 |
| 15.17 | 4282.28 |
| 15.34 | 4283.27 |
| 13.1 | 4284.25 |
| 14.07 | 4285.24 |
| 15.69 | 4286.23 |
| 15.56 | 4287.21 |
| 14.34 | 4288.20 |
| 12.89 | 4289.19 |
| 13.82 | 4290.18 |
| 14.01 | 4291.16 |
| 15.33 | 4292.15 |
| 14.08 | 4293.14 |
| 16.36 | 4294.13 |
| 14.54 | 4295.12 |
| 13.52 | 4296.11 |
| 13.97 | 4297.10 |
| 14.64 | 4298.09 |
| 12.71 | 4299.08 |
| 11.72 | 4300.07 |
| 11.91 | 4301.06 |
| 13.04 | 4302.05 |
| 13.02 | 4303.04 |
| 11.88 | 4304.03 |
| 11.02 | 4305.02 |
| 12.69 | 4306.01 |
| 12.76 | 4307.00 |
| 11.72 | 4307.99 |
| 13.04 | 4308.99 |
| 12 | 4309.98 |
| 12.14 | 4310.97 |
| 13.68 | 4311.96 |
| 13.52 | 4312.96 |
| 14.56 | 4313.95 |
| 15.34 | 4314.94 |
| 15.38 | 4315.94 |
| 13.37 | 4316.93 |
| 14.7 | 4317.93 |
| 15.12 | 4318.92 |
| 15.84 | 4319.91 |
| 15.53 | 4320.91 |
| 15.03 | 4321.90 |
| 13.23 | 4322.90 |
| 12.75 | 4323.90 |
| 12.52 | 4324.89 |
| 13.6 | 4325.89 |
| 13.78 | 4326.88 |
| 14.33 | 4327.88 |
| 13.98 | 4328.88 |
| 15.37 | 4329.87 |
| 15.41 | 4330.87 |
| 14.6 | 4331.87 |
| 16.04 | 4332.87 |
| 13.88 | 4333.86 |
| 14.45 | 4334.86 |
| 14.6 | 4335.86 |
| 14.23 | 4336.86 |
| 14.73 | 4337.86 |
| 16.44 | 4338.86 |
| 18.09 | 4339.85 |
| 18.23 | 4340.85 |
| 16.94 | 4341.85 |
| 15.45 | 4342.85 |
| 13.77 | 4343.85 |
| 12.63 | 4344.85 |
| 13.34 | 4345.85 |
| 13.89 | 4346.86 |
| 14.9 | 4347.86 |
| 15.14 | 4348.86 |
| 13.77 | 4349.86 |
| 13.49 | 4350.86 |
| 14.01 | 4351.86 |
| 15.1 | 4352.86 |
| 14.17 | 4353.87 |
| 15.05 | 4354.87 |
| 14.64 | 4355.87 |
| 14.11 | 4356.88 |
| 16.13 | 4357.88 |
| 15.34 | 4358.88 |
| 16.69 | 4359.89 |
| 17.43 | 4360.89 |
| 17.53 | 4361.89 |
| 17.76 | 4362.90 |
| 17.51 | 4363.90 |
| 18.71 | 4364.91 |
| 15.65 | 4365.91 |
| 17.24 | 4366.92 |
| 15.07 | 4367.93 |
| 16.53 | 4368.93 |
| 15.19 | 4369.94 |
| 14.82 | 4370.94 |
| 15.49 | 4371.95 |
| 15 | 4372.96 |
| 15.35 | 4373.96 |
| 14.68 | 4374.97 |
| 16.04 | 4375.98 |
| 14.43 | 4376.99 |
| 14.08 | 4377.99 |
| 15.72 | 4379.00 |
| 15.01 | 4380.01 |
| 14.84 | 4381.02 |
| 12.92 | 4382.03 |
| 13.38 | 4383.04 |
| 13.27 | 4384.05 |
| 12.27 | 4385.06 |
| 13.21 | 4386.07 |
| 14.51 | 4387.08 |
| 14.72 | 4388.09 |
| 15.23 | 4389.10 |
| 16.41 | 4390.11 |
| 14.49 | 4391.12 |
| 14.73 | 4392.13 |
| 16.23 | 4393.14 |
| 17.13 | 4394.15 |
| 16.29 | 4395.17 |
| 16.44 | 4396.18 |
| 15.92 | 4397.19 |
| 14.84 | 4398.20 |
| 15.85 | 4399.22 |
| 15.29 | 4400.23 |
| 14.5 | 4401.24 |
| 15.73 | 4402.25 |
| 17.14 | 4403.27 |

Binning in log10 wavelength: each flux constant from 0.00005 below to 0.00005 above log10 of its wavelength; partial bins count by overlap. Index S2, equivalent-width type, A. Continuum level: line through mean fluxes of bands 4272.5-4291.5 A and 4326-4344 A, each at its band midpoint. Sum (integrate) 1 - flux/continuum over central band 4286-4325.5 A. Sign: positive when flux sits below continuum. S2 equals 3.3 A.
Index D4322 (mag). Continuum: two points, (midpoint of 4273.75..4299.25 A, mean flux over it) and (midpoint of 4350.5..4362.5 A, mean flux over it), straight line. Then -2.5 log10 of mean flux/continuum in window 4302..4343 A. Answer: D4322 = 0.060 mag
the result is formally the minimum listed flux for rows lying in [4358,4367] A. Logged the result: 15.34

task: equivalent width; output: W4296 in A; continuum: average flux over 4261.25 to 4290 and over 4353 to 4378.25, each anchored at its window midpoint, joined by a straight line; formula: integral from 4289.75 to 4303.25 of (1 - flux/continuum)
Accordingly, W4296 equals 1.2 A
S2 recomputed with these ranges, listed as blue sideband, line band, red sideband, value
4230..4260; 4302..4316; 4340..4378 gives 2.2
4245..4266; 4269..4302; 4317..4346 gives 1.9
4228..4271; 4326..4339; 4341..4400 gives 0.5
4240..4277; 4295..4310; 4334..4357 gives 2.2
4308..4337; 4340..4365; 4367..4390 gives -1.7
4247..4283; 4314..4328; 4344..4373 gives 0.9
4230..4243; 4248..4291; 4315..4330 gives 0.3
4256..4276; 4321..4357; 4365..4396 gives 0.9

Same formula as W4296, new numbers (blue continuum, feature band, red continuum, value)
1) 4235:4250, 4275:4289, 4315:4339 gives -0.1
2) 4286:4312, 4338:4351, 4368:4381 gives -0.6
